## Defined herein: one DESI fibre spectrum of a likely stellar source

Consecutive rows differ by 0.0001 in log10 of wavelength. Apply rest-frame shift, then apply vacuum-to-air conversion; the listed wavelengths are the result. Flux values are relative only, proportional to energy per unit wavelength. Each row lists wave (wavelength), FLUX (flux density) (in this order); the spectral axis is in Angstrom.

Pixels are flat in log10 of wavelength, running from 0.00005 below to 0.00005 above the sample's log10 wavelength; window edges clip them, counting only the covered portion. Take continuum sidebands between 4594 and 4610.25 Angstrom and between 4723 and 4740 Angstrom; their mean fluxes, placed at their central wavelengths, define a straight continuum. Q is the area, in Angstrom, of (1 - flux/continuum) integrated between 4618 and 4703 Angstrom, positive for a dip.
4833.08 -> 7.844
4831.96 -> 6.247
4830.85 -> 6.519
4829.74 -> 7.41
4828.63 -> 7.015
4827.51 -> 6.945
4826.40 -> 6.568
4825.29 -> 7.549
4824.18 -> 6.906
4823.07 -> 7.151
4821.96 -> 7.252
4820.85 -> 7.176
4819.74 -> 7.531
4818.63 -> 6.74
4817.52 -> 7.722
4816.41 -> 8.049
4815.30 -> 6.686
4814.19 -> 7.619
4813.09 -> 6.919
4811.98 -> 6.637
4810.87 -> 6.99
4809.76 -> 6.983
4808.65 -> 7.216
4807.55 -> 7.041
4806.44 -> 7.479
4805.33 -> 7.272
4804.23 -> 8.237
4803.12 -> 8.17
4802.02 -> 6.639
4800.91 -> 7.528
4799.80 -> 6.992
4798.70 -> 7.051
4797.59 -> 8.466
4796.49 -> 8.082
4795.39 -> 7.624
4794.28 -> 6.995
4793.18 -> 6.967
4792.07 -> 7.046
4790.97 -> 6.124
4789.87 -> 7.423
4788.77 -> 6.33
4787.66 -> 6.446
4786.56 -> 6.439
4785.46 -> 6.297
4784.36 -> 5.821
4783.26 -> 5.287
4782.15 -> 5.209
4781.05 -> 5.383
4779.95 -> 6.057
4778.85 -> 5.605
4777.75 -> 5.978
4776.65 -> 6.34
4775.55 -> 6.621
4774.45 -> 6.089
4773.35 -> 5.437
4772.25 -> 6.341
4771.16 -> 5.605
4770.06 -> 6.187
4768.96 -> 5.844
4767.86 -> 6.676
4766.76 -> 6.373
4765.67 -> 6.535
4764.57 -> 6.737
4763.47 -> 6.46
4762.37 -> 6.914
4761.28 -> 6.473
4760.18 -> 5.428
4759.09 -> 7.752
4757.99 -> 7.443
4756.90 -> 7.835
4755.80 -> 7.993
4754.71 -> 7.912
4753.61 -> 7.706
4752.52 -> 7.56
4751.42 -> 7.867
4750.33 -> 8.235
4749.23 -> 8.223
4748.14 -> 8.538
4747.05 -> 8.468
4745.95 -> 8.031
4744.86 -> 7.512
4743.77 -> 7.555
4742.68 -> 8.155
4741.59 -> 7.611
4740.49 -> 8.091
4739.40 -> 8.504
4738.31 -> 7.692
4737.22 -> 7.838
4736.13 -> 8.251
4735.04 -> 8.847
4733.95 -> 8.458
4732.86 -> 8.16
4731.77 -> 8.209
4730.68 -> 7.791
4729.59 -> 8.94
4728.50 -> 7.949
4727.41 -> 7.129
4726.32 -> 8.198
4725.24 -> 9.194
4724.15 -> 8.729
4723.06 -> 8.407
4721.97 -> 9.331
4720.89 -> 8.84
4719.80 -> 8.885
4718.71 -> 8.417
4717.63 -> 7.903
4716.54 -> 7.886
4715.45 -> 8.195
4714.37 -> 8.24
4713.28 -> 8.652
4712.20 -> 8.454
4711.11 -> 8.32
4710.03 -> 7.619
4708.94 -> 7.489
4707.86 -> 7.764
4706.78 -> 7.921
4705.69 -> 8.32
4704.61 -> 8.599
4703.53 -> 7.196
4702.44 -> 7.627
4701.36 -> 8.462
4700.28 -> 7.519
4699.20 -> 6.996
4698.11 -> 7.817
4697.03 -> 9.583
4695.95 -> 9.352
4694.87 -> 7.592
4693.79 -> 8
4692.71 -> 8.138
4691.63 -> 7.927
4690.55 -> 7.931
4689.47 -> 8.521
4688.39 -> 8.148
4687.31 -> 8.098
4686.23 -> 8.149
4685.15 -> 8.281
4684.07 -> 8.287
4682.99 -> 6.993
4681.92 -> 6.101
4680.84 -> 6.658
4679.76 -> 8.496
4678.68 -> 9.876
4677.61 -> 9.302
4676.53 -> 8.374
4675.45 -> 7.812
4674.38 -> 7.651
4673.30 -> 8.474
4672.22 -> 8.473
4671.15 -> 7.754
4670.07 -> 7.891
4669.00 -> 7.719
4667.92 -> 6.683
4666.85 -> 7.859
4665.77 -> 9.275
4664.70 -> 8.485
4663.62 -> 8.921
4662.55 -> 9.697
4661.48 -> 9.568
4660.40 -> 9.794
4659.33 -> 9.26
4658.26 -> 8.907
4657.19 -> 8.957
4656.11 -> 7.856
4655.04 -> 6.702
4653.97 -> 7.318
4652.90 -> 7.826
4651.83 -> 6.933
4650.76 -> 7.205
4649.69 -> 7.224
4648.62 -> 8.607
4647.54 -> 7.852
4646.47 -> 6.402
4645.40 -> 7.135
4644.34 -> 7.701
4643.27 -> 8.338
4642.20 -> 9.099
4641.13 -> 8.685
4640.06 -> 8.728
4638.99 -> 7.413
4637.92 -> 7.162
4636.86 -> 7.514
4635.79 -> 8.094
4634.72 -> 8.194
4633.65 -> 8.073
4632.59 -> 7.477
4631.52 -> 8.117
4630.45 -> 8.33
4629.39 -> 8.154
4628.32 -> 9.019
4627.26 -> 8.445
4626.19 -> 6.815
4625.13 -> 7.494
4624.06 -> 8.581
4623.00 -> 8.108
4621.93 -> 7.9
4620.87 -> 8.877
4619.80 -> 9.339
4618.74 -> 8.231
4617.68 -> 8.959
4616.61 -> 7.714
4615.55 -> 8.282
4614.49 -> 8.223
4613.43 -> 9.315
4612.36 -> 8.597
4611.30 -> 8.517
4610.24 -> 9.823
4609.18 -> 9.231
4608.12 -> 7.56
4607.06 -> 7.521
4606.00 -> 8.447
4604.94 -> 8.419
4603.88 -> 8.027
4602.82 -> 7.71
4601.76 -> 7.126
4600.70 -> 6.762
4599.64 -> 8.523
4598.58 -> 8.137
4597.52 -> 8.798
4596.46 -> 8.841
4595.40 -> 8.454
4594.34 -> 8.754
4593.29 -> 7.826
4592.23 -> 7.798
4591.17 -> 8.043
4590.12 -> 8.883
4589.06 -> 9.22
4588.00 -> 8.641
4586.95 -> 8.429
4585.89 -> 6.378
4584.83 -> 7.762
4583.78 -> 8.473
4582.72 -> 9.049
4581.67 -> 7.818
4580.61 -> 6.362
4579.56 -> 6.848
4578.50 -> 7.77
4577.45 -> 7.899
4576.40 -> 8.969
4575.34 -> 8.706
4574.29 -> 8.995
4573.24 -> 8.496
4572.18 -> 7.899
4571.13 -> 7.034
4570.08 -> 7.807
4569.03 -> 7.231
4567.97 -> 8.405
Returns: 1.3 Angstrom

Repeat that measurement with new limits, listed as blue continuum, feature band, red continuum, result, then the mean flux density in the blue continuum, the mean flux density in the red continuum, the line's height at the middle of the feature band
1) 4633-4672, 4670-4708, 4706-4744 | 0.42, 8.08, 8.22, 8.15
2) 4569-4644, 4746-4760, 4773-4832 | -1.35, 8.18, 6.87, 7.2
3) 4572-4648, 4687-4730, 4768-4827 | -4.42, 8.16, 6.8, 7.44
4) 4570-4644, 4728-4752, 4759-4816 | -3.62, 8.19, 6.67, 7.07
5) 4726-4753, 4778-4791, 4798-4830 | 2.63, 8.07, 7.23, 7.56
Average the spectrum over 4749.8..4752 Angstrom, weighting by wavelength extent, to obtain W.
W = 8.04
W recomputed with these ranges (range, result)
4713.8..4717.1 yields 8.09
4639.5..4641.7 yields 8.68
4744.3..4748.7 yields 8.14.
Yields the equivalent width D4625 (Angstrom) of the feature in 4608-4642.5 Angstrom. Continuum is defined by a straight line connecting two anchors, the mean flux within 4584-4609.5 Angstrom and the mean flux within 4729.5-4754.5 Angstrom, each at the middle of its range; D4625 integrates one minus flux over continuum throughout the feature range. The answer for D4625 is -0.8 Angstrom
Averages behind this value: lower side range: 8.13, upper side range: 8.08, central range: 8.31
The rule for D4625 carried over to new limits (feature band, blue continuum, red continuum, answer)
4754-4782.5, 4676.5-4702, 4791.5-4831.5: 4.2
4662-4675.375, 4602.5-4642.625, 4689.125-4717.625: -0.1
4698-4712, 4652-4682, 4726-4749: 0.6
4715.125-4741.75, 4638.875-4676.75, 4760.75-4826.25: -3.2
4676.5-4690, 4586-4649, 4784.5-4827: -0.4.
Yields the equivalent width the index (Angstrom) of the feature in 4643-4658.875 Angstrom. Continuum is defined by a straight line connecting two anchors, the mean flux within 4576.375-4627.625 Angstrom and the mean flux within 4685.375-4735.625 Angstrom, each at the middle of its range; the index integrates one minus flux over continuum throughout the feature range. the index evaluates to 1.0 Angstrom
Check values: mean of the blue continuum 8.19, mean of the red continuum 8.22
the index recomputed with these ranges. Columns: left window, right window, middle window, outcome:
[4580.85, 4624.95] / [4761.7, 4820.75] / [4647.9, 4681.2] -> -2.0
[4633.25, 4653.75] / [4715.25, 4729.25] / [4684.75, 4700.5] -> 0.0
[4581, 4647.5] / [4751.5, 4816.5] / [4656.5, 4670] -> -1.6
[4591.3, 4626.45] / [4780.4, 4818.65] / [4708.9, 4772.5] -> -3.4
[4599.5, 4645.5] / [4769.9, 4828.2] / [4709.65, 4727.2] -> -2.3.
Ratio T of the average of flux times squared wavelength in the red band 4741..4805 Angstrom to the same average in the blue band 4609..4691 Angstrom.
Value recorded 0.9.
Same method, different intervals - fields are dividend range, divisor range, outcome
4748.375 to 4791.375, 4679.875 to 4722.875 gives 0.84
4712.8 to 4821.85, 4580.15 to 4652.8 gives 0.96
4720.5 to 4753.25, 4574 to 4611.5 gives 1.07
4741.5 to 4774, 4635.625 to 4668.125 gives 0.92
